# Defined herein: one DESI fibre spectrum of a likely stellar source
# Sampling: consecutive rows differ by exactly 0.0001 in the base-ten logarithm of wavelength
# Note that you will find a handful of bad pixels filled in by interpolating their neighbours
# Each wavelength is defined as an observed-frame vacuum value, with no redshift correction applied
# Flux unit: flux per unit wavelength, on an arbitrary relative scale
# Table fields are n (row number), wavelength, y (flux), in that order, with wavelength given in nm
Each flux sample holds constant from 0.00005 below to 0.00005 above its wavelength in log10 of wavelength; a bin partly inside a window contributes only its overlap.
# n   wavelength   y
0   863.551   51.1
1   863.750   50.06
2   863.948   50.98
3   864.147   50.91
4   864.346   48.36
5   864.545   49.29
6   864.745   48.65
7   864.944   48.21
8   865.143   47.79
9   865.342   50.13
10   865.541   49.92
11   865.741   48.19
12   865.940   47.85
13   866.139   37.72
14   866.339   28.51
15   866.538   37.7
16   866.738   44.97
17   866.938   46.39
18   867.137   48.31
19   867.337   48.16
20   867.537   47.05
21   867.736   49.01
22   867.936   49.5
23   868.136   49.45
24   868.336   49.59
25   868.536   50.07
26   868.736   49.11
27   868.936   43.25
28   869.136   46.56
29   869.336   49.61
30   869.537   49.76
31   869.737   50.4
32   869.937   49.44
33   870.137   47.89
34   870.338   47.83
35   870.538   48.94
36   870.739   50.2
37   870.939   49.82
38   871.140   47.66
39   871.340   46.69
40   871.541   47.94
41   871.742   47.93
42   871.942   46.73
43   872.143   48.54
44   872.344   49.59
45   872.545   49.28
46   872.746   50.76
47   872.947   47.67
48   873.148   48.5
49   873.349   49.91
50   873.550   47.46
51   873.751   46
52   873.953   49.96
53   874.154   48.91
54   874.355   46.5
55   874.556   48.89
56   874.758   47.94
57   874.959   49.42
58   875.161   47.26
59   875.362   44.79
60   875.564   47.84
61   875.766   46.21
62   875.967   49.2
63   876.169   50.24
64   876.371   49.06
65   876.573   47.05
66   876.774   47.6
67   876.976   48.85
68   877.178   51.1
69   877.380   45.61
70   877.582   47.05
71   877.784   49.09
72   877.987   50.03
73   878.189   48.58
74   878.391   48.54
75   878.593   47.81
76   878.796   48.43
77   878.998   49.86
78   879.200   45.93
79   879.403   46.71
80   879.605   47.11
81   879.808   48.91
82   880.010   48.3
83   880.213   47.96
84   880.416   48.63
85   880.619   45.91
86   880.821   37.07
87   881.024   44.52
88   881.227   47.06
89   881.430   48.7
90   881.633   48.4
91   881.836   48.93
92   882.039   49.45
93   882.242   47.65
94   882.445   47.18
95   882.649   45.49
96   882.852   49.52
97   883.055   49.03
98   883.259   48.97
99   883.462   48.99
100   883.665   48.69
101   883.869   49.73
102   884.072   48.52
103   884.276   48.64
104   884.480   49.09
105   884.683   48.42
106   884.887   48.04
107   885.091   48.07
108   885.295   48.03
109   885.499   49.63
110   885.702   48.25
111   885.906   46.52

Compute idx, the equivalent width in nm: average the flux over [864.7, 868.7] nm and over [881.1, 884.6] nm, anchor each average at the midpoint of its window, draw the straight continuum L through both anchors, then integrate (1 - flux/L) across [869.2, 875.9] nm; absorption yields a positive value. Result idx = -0.18 nm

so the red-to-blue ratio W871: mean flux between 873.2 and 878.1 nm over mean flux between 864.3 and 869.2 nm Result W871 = 1.04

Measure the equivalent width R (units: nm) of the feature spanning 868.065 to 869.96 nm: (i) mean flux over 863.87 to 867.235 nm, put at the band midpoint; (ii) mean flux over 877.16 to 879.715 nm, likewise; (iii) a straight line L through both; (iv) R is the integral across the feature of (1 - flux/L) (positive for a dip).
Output -0.085 nm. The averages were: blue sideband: 46.1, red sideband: 48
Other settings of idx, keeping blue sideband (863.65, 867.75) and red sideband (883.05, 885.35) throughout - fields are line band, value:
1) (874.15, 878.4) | -0.03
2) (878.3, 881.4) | 0.08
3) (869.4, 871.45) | -0.08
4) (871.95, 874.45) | -0.06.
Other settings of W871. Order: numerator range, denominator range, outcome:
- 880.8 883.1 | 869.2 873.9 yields 0.97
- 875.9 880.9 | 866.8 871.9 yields 0.99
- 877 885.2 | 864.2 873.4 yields 1.01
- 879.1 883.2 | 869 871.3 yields 0.97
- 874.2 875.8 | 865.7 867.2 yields 1.13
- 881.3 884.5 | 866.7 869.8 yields 1.01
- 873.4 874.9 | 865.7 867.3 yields 1.13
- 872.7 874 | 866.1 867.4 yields 1.16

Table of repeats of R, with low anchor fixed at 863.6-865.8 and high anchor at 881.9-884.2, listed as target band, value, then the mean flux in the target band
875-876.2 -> 0.032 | 47.5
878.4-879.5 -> 0.020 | 47.8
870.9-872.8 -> 0.025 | 48.4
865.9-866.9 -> 0.203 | 39.3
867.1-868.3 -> 0.014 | 48.6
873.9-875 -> 0.009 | 48.5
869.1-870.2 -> 0.000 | 49.1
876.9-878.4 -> 0.004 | 48.6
